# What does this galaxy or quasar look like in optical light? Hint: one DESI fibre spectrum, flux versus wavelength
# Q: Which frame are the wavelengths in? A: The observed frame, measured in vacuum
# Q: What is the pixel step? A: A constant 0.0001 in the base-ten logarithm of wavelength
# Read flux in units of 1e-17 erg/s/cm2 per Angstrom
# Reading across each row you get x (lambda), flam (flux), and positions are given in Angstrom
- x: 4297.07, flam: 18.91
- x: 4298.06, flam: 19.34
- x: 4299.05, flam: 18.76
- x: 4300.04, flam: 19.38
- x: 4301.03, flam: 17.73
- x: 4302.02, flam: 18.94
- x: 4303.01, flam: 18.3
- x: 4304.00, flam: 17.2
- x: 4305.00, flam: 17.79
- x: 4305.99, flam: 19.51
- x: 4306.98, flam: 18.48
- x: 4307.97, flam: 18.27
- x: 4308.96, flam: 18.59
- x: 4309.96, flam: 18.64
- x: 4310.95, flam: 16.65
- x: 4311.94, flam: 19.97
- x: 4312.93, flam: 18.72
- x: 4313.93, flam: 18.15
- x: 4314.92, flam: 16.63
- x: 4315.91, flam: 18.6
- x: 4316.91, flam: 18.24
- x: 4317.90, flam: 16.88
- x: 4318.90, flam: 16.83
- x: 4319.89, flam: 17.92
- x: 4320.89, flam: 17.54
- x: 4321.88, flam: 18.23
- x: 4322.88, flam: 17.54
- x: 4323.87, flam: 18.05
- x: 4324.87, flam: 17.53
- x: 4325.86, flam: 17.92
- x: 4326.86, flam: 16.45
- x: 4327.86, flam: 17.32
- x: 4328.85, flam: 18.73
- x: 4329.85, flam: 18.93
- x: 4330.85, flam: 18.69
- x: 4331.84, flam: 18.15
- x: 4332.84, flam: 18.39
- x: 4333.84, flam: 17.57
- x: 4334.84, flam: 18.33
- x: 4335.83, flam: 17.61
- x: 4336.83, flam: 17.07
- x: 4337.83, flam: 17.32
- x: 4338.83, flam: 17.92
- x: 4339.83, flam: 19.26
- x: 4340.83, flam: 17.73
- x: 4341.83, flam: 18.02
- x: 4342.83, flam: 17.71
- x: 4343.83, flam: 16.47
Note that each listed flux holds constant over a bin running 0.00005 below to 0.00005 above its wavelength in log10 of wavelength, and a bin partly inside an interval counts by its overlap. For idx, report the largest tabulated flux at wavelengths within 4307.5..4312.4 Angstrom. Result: 19.97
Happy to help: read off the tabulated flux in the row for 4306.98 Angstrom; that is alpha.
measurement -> 18.48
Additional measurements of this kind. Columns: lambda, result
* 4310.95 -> 16.65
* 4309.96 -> 18.64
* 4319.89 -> 17.92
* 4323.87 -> 18.05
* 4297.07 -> 18.91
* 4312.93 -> 18.72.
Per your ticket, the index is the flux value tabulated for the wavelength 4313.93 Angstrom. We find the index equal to 18.15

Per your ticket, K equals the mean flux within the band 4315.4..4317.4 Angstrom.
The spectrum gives 18.4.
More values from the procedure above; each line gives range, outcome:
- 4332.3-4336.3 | 18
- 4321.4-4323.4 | 17.9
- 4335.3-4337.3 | 17.4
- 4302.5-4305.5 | 17.7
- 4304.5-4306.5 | 18.6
